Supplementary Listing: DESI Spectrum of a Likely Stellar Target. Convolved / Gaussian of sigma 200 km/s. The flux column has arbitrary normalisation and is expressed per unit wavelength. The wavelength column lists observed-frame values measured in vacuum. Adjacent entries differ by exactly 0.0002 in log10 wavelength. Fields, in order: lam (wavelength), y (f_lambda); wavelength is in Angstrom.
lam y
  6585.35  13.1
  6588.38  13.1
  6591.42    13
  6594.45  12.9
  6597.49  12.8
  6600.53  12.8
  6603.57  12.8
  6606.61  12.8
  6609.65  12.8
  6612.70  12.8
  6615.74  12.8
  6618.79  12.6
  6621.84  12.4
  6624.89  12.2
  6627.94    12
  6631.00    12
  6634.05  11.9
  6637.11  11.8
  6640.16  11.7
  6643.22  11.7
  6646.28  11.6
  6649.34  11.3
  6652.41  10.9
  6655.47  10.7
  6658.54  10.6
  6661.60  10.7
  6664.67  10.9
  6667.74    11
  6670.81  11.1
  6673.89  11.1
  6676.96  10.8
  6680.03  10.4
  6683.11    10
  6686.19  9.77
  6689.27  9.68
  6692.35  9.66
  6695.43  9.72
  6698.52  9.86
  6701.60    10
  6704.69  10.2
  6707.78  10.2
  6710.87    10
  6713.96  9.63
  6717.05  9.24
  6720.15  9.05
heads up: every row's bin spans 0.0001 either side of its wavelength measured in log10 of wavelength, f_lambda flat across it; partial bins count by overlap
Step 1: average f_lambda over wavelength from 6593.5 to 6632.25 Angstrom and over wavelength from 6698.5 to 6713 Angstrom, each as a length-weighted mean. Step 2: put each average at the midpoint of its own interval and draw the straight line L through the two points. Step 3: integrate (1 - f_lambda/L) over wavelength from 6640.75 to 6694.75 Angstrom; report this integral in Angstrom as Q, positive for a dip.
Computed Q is 1.93 Angstrom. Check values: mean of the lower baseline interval 12.6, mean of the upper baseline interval 10.1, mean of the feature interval 10.7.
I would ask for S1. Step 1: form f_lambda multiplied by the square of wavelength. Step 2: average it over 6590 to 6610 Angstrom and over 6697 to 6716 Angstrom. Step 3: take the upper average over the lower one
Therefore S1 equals 0.8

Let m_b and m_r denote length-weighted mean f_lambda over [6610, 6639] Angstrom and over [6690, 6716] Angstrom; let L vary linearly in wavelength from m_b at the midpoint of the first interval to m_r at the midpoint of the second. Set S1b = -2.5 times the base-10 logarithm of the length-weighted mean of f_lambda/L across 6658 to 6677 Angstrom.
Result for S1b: 0.01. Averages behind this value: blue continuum 12.3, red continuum 9.89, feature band 10.9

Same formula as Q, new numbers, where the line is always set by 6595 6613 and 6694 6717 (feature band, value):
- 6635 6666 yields 0.7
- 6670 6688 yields 0.3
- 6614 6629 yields -0.1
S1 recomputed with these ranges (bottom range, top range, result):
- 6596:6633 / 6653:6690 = 0.86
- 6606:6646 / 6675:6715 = 0.84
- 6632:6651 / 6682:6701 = 0.85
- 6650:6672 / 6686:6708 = 0.92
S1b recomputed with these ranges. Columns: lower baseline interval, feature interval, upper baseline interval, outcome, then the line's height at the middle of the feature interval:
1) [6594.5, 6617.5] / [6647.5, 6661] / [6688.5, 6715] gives 0.04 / 11.3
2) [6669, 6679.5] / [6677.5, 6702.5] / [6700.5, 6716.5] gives 0.06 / 10.5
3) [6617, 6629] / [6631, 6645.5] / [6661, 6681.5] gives 0.01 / 11.9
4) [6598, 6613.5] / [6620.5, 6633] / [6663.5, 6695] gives 0.00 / 12.1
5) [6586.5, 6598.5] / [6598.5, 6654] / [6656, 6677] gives -0.01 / 12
